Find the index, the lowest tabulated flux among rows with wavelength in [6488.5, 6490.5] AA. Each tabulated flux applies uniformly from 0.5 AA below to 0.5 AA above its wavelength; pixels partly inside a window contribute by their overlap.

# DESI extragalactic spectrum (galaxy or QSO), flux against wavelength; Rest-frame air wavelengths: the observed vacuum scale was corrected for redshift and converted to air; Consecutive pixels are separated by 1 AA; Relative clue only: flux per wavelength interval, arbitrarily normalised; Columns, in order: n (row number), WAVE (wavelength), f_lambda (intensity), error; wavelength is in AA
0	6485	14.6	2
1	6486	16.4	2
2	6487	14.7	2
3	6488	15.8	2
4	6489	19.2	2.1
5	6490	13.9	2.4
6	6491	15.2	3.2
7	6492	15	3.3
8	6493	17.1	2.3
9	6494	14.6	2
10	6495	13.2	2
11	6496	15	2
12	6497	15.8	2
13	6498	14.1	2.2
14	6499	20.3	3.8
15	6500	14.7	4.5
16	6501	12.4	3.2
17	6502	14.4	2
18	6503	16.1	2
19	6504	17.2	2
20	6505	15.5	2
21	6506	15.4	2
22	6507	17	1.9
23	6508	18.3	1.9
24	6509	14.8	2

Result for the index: 13.9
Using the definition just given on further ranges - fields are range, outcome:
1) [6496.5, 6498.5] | 14.1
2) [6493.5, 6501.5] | 12.4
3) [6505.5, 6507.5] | 15.4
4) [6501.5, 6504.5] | 14.4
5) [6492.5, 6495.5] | 13.2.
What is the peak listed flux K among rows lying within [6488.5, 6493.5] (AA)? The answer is 19.2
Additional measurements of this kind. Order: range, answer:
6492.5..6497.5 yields 17.1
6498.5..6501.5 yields 20.3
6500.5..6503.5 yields 16.1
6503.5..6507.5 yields 17.2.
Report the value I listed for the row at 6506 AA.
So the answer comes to 15.4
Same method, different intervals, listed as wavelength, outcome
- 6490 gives 13.9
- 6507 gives 17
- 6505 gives 15.5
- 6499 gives 20.3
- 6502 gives 14.4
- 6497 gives 15.8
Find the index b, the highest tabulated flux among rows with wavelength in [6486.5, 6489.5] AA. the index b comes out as 19.2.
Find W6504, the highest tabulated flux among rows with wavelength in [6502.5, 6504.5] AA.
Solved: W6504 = 17.2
